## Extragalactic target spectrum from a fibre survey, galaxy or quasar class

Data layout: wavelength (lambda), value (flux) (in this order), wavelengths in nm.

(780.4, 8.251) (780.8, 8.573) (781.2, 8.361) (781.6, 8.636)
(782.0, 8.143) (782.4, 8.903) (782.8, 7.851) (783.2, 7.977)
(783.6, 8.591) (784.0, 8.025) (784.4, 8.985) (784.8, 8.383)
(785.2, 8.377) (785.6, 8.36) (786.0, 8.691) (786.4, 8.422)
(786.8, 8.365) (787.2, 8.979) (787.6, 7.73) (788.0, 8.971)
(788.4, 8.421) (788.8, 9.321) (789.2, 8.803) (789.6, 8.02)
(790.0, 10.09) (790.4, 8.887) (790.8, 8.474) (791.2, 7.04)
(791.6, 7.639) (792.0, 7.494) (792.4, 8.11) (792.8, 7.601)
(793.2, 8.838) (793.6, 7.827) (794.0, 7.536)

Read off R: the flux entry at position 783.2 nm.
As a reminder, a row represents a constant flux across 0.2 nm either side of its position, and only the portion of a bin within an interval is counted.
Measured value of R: 7.977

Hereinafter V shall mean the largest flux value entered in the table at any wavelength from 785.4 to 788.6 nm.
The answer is 8.979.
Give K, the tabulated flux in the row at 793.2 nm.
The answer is 8.838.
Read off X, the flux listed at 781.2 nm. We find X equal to 8.361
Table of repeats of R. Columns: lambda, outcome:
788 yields 8.971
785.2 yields 8.377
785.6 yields 8.36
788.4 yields 8.421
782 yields 8.143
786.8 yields 8.365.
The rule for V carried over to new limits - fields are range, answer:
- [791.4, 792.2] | 7.639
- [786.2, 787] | 8.422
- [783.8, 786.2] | 8.985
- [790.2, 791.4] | 8.887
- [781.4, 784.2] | 8.903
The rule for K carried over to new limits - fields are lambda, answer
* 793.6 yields 7.827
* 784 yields 8.025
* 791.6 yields 7.639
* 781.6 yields 8.636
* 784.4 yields 8.985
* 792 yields 7.494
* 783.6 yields 8.591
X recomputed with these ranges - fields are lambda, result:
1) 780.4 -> 8.251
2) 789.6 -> 8.02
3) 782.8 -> 7.851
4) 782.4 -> 8.903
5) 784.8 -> 8.383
